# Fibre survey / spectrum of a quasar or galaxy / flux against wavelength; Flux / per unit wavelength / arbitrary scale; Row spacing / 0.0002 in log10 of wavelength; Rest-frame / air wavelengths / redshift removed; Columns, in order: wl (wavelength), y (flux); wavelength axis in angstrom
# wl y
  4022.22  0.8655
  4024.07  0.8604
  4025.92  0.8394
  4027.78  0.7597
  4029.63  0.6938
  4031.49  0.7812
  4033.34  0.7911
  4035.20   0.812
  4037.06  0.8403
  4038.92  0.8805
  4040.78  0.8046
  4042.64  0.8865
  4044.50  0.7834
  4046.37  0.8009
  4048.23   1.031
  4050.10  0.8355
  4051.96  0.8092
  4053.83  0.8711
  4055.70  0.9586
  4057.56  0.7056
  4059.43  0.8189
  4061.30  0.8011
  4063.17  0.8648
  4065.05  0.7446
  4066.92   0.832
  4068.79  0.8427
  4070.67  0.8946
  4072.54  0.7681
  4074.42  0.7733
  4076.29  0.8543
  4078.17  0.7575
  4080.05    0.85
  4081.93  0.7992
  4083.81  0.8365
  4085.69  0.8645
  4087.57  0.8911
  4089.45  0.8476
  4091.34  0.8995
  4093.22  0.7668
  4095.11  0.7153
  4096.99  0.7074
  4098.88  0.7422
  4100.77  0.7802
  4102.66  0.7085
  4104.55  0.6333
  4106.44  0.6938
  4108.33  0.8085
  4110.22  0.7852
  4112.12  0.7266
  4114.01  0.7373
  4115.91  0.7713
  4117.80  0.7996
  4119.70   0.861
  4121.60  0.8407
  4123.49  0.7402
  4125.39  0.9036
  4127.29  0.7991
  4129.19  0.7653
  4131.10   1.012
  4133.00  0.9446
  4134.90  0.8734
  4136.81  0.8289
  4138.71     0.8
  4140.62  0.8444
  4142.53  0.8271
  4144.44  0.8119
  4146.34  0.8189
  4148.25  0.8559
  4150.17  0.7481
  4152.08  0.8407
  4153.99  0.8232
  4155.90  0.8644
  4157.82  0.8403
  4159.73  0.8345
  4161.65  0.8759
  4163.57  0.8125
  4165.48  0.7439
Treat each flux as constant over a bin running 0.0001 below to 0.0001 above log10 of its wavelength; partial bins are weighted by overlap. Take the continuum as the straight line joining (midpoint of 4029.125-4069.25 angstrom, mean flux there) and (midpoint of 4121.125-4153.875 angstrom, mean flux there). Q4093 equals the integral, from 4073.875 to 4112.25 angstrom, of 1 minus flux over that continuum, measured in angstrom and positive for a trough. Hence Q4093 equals 2.3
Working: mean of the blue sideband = 0.828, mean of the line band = 0.784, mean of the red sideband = 0.838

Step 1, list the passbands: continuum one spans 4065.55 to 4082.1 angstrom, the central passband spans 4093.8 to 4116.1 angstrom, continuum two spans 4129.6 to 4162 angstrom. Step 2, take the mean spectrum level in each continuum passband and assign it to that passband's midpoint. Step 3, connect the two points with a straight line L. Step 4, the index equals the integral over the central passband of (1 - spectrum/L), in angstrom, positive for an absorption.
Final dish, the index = 2.6 angstrom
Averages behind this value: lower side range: 0.818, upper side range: 0.848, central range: 0.733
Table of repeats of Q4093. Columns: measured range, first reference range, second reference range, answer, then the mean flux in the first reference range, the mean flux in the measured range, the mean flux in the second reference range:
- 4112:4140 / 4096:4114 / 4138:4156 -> -1.9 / 0.732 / 0.83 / 0.822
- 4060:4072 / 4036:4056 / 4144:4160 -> 0.4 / 0.86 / 0.827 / 0.827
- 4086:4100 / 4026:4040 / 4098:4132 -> -0.2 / 0.797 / 0.799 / 0.784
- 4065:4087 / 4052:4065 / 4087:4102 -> -0.4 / 0.828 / 0.823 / 0.79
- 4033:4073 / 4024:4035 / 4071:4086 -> -1.9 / 0.784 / 0.837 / 0.814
